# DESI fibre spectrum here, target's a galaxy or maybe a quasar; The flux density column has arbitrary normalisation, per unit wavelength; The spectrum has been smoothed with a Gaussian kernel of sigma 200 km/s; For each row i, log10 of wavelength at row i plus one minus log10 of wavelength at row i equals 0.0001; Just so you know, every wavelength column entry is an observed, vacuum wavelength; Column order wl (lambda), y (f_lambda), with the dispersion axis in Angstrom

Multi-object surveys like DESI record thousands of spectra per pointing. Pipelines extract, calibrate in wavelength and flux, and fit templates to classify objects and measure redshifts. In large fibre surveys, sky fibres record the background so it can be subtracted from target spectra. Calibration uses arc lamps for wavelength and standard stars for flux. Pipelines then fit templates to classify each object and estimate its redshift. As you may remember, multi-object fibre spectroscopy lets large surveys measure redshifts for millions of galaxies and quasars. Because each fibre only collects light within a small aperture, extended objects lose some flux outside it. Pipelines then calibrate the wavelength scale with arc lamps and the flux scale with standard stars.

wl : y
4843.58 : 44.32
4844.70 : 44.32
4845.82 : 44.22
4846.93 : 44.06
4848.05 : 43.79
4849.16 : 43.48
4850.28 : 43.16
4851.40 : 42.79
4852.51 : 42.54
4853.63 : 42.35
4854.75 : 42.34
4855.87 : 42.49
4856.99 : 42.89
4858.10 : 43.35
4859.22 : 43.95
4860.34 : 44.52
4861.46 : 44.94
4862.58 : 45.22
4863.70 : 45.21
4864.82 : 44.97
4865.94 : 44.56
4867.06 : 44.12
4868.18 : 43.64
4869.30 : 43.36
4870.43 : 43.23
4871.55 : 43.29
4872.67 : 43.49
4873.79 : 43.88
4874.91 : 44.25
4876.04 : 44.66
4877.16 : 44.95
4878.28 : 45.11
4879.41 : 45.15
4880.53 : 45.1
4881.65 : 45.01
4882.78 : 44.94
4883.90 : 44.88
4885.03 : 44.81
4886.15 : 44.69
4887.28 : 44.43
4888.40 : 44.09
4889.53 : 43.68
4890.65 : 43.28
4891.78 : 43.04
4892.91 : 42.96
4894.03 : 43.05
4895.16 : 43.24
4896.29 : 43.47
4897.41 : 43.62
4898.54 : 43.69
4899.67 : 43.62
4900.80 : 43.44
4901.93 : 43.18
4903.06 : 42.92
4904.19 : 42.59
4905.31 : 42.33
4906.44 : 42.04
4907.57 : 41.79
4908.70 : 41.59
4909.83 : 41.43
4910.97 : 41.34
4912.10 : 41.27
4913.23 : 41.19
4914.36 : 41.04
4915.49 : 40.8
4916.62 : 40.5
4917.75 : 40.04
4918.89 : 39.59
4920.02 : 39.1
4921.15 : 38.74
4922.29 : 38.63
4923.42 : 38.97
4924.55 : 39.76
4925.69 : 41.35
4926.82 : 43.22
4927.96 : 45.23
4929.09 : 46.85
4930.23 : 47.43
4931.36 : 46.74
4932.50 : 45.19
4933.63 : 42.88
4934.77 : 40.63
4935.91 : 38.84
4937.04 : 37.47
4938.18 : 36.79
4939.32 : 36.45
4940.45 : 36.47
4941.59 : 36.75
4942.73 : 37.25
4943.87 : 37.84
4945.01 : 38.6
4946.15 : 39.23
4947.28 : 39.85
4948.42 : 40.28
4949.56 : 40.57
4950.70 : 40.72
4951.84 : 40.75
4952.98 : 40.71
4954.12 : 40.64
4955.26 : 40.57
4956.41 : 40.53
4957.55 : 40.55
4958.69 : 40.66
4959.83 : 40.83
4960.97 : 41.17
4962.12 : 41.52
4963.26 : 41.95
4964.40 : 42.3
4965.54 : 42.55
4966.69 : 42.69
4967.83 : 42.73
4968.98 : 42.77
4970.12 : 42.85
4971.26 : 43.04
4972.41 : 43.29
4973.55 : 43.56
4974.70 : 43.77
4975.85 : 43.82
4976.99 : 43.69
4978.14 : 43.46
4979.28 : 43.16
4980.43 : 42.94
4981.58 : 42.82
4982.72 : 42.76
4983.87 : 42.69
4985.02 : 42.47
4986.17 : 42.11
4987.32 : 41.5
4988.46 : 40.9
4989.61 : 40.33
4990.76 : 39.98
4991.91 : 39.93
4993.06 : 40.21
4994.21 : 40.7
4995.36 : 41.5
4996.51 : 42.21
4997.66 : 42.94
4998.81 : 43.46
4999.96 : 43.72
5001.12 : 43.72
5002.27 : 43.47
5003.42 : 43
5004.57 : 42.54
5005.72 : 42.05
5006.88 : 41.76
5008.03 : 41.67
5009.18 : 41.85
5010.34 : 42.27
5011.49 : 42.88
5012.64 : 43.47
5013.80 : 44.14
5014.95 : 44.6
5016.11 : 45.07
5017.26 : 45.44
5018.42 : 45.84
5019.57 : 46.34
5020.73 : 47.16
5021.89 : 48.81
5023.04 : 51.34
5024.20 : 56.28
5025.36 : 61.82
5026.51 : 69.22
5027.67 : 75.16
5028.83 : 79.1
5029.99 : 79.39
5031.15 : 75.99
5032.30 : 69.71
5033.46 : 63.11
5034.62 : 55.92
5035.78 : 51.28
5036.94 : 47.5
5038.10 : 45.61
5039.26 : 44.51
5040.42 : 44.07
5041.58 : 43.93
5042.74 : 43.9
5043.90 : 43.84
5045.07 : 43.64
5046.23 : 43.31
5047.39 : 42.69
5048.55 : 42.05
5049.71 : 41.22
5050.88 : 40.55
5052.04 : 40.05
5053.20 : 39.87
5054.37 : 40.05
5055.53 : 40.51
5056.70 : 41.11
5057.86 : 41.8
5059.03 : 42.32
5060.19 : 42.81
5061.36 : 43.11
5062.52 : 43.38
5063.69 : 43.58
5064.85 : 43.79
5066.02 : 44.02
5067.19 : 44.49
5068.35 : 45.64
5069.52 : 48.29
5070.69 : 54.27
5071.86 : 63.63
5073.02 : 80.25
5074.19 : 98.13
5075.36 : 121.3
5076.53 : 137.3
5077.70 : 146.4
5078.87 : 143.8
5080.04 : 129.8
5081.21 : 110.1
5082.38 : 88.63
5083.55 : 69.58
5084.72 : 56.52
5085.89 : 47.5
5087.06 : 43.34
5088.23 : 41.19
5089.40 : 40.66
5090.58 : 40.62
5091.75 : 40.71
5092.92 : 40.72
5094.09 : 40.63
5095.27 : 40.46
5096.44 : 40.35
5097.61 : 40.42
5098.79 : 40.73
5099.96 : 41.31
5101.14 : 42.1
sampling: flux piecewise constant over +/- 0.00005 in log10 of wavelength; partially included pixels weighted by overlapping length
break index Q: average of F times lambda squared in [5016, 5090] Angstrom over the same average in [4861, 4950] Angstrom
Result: 1.49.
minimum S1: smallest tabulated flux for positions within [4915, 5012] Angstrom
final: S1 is 36.45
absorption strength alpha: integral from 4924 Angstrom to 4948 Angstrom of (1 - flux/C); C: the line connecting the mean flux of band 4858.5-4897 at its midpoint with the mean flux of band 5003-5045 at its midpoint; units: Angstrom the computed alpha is 3.23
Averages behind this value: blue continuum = 44.2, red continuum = 51.3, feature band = 40.7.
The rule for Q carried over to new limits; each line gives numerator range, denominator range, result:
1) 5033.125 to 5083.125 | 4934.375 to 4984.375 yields 1.54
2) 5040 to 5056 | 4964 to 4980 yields 1.01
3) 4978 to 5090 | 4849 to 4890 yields 1.30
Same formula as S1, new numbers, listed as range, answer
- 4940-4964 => 36.47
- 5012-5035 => 43.47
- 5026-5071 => 39.87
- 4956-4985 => 40.53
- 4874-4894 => 42.96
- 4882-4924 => 38.63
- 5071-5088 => 43.34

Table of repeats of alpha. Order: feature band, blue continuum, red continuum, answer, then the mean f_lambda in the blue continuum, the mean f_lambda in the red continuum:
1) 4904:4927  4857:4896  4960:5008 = 1.47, 44.2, 42.4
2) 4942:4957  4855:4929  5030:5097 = 2.56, 43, 57.8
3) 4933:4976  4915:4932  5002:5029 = 3.55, 41.8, 49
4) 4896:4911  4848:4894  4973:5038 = 0.75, 44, 48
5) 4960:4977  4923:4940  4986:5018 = -0.22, 41.8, 42.4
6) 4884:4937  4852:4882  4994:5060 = 3.13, 44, 47.9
